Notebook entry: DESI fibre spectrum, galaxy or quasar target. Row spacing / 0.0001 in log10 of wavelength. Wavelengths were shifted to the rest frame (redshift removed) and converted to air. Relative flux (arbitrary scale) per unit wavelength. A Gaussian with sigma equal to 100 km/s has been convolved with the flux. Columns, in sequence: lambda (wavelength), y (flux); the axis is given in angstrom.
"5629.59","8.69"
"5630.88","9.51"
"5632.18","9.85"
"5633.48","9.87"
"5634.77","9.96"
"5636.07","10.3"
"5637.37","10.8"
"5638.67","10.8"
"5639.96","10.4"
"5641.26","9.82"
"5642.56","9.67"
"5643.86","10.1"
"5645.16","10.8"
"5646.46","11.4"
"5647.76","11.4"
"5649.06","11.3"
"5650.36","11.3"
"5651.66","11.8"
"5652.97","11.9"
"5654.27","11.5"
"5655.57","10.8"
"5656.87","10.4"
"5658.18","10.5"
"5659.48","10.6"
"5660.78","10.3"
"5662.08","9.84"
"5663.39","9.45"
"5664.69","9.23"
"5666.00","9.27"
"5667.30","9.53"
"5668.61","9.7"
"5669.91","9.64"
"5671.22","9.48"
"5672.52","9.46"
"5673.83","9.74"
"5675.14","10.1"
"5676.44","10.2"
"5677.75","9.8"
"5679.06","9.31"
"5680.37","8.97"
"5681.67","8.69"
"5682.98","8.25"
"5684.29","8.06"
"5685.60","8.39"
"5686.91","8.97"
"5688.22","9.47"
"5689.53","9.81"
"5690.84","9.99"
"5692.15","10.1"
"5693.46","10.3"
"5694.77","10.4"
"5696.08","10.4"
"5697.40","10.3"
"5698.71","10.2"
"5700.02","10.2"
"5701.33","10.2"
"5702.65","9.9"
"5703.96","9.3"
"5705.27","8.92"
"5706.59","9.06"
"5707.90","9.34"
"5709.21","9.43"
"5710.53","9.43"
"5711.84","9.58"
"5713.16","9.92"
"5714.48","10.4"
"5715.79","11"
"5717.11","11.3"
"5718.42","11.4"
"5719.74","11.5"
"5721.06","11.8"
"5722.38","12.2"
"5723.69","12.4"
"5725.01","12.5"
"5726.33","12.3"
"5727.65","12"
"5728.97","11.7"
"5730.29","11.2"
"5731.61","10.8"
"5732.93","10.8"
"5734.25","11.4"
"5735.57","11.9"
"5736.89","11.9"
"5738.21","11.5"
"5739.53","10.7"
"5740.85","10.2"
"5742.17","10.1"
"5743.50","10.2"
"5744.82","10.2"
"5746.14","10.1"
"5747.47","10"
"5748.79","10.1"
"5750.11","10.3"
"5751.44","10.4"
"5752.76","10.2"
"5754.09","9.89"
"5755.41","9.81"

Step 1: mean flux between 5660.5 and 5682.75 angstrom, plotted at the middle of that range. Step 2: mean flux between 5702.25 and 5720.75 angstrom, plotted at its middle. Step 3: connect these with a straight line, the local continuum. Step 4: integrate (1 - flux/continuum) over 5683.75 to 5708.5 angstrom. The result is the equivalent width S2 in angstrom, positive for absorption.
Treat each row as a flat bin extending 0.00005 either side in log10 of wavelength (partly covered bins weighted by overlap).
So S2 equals 0.52 angstrom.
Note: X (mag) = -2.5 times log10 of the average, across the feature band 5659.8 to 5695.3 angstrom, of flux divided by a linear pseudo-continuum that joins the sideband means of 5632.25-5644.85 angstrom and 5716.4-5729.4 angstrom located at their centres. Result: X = 0.16 mag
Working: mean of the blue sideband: 10.2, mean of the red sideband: 11.9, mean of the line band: 9.51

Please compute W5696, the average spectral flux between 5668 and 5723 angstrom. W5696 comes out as 9.87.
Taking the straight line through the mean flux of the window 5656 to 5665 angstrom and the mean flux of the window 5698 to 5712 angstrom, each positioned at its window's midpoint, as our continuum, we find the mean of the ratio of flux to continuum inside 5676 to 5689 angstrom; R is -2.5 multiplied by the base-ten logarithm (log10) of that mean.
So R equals 0.10 mag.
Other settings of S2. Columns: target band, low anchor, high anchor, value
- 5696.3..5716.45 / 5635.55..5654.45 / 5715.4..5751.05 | 2.3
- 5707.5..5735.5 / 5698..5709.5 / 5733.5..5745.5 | -2.3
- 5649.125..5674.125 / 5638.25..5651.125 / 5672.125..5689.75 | -0.6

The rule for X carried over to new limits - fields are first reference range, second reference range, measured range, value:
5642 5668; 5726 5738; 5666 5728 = 0.107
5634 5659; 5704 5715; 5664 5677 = 0.071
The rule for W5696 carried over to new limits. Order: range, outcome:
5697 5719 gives 9.99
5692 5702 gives 10.3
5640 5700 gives 10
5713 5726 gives 11.5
